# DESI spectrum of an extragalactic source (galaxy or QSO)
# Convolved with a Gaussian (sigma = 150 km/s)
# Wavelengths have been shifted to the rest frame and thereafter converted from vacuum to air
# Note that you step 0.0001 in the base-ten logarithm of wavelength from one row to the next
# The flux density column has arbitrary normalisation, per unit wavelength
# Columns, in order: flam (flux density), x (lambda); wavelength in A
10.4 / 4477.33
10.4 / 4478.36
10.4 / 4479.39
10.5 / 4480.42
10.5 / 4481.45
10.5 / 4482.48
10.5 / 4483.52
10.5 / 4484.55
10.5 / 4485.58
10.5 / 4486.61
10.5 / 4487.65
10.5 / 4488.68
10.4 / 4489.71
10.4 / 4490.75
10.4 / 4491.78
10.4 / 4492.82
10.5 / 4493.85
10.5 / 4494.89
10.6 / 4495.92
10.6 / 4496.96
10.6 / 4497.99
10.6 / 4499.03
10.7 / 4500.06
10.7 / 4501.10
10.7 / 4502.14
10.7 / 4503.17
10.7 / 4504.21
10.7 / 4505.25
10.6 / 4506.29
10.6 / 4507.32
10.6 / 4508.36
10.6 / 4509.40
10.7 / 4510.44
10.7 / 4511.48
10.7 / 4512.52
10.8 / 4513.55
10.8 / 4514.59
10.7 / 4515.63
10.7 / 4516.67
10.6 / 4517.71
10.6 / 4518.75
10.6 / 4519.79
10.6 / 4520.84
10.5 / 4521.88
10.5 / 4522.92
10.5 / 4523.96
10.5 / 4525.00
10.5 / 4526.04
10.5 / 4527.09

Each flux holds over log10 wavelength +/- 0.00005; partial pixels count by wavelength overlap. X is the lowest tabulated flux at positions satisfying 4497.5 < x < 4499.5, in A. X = 10.6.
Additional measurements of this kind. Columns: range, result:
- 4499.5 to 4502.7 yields 10.7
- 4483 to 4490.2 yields 10.4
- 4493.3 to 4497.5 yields 10.5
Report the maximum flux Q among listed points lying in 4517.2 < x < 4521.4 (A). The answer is 10.6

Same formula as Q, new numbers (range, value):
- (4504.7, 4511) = 10.7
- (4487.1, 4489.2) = 10.5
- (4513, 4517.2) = 10.8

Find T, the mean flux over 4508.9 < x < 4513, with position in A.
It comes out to 10.7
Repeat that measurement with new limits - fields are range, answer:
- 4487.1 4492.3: 10.4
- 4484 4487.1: 10.5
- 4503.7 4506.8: 10.6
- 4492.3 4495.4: 10.5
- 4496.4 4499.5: 10.6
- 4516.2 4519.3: 10.6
